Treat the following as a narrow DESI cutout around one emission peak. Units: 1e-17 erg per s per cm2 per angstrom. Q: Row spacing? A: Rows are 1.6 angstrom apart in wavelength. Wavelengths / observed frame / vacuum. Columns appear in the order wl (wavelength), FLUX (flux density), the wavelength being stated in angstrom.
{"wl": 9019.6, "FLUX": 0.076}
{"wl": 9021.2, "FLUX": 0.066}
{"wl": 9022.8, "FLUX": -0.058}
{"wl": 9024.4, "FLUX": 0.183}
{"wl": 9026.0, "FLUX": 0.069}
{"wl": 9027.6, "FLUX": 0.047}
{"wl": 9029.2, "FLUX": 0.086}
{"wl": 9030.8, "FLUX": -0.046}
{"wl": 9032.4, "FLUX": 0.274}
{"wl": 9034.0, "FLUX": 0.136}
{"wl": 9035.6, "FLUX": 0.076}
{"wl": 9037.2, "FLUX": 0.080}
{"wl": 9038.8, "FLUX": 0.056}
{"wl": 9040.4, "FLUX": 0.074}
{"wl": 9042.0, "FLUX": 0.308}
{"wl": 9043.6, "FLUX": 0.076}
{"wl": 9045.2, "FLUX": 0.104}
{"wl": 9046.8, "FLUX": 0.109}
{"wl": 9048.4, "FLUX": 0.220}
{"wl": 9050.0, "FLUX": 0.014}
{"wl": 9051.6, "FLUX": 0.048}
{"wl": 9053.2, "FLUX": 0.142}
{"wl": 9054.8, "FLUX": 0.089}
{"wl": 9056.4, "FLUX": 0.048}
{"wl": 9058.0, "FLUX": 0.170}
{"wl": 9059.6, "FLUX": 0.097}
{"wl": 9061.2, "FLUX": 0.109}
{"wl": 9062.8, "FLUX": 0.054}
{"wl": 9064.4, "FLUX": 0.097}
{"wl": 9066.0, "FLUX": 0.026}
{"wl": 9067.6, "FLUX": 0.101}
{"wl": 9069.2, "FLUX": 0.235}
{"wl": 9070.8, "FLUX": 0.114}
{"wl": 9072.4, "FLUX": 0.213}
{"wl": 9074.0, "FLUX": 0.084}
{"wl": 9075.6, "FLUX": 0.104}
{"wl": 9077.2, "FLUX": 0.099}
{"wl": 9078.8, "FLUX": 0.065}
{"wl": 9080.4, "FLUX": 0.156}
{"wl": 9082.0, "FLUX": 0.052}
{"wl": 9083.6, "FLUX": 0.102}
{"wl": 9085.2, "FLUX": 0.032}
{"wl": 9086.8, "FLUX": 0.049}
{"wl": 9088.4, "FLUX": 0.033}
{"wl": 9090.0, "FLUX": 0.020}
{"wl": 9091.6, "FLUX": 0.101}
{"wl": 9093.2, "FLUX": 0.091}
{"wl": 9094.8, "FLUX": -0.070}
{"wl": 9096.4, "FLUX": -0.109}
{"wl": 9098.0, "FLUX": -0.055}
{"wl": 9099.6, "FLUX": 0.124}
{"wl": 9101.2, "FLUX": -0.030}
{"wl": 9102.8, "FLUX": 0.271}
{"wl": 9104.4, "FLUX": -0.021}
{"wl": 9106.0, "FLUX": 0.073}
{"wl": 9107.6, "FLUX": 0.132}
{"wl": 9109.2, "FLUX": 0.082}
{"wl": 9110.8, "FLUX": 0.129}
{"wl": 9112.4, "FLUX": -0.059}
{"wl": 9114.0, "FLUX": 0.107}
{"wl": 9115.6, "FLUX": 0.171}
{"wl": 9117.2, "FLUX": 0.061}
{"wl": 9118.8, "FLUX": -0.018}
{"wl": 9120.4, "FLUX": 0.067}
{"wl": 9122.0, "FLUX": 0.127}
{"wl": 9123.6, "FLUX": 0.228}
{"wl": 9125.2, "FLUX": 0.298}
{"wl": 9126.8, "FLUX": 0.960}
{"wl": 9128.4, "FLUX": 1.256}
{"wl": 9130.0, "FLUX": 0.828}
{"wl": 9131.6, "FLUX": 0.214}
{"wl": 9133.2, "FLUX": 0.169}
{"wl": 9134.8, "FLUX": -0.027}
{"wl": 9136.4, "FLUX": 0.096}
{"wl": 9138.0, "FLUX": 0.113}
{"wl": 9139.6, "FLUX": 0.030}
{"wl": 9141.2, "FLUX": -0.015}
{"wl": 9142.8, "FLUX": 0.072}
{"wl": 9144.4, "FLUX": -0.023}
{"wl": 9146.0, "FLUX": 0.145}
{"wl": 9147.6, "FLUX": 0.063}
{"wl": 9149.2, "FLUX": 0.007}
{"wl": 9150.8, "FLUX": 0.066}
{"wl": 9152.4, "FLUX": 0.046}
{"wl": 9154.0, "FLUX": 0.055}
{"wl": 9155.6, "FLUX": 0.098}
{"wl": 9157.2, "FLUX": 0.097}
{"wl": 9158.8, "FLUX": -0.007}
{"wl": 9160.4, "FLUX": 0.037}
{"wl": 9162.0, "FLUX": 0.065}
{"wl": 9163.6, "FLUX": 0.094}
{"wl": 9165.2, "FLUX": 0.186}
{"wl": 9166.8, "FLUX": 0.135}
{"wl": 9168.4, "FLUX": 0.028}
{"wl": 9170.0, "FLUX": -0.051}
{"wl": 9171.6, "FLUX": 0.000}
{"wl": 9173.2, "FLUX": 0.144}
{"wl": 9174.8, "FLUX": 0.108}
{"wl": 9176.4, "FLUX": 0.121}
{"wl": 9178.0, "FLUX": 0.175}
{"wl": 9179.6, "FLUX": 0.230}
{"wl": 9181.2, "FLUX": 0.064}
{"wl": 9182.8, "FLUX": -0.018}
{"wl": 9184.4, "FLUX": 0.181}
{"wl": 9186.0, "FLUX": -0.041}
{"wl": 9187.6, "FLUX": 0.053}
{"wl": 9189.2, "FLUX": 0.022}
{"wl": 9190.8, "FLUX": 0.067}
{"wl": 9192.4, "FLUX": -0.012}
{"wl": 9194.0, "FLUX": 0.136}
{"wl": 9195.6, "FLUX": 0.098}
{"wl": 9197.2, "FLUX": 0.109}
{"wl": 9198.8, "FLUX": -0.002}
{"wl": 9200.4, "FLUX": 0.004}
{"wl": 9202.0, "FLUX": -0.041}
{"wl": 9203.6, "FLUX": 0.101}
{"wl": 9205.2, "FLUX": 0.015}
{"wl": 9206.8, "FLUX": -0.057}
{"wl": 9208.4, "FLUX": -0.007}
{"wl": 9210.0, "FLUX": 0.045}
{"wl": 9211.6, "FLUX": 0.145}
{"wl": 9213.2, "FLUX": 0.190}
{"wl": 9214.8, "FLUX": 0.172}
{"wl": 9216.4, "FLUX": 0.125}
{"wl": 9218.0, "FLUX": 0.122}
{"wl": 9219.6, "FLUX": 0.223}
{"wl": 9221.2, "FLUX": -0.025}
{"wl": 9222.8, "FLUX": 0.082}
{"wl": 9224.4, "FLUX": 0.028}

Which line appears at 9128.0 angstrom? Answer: H-beta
